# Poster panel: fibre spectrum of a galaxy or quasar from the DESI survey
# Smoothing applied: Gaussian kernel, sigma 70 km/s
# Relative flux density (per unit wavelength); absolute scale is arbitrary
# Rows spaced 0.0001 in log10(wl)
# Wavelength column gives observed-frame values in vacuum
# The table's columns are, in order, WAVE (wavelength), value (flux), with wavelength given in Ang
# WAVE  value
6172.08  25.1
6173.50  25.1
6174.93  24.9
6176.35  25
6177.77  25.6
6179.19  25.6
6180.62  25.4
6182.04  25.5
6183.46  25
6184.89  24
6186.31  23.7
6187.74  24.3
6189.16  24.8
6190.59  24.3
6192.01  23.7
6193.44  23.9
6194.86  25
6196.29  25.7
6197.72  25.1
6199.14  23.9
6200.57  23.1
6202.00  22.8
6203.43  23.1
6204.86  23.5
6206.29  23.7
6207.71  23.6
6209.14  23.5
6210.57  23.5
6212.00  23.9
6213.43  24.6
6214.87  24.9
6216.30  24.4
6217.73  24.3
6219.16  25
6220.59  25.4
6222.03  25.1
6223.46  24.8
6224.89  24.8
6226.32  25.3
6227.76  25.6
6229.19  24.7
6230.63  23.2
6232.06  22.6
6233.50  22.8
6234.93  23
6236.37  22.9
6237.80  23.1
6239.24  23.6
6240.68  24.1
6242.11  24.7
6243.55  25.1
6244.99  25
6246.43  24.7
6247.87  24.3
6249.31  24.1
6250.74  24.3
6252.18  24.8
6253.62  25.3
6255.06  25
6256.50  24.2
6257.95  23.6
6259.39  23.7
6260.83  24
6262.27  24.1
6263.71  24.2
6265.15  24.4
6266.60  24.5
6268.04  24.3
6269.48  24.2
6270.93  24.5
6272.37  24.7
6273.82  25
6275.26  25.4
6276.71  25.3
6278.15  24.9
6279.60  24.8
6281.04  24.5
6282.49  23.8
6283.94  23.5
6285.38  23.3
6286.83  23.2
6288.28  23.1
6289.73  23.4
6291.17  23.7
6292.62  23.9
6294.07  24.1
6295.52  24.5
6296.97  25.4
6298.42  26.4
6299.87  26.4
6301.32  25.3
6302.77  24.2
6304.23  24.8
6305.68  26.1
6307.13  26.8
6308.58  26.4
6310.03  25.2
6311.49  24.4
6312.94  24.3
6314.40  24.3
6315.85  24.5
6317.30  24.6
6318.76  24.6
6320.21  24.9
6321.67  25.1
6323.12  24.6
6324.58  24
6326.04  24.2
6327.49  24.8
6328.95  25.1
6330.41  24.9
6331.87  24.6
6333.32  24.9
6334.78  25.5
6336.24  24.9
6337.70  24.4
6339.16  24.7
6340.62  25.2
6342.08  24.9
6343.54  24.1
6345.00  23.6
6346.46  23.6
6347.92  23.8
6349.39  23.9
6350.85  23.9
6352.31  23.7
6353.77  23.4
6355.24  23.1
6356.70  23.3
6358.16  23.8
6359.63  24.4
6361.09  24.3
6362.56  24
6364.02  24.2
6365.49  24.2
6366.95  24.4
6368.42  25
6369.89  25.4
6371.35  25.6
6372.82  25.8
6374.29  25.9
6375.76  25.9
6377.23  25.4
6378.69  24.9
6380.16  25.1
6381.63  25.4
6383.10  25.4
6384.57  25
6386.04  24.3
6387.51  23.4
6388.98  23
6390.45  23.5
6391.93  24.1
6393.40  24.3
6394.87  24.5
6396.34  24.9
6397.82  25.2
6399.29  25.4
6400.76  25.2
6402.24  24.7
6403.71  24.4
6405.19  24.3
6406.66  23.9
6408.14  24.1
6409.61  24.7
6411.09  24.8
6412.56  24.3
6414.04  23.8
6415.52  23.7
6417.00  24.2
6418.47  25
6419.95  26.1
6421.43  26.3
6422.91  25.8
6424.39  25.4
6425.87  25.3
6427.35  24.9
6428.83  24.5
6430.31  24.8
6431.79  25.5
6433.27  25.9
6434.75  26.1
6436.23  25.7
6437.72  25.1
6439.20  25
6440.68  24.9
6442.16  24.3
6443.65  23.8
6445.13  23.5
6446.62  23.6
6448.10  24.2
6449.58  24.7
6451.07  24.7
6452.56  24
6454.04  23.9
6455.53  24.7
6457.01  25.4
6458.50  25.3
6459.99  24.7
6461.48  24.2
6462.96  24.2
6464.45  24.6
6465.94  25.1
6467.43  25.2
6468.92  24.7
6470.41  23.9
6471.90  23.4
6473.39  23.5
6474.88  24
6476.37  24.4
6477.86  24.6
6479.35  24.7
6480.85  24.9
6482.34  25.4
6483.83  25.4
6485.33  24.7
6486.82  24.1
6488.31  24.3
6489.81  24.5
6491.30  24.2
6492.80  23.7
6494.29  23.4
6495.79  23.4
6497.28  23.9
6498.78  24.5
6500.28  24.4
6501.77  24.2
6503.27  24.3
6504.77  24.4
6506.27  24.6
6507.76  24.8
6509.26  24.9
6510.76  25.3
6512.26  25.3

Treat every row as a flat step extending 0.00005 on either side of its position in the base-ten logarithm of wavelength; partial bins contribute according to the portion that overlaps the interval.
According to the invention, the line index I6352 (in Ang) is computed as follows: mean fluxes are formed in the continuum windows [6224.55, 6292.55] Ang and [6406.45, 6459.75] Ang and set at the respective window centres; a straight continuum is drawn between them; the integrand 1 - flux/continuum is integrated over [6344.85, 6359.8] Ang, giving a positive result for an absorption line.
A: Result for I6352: 0.5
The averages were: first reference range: 24.2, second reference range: 24.8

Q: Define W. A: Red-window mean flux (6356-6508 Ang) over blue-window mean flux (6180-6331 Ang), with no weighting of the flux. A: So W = 1.01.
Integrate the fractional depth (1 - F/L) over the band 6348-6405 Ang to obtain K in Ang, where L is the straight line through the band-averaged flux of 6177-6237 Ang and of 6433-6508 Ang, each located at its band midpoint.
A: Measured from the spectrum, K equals -0.3 Ang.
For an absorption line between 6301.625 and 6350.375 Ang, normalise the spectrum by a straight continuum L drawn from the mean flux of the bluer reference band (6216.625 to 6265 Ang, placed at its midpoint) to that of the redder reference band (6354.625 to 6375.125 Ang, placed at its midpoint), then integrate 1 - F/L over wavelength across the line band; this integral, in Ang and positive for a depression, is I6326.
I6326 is -0.5 Ang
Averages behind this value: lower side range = 24.3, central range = 24.7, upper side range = 24.5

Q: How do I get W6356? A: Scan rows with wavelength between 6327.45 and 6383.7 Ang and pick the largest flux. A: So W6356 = 25.9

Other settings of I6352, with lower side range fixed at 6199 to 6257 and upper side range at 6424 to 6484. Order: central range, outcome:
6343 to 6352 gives 0.2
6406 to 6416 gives 0.2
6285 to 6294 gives 0.3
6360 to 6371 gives 0.0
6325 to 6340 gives -0.2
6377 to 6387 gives -0.2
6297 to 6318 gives -0.8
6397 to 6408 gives -0.1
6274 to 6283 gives -0.2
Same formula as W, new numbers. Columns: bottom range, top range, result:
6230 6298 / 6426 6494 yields 1.02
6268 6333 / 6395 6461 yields 1.00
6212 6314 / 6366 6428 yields 1.01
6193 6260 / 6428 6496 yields 1.01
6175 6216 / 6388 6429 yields 1.01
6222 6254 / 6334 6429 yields 1.01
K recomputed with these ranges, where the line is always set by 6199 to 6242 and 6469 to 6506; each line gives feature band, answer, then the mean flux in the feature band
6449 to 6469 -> -0.4 Ang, 24.7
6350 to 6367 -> 0.2 Ang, 23.9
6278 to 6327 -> -1.1 Ang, 24.6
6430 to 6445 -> -0.5 Ang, 25.1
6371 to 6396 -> -0.7 Ang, 24.8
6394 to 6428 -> -0.9 Ang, 24.8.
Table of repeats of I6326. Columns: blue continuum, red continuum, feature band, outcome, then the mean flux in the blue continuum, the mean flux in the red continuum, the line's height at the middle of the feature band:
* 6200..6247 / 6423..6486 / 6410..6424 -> -0.2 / 24.1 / 24.7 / 24.6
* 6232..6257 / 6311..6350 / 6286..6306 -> -0.2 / 24.1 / 24.5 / 24.4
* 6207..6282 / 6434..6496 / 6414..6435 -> -0.6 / 24.4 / 24.5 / 24.5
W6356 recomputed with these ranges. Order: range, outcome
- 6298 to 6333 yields 26.8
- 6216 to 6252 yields 25.6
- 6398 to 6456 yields 26.3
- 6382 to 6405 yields 25.4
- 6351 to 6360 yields 24.4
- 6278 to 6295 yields 24.9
